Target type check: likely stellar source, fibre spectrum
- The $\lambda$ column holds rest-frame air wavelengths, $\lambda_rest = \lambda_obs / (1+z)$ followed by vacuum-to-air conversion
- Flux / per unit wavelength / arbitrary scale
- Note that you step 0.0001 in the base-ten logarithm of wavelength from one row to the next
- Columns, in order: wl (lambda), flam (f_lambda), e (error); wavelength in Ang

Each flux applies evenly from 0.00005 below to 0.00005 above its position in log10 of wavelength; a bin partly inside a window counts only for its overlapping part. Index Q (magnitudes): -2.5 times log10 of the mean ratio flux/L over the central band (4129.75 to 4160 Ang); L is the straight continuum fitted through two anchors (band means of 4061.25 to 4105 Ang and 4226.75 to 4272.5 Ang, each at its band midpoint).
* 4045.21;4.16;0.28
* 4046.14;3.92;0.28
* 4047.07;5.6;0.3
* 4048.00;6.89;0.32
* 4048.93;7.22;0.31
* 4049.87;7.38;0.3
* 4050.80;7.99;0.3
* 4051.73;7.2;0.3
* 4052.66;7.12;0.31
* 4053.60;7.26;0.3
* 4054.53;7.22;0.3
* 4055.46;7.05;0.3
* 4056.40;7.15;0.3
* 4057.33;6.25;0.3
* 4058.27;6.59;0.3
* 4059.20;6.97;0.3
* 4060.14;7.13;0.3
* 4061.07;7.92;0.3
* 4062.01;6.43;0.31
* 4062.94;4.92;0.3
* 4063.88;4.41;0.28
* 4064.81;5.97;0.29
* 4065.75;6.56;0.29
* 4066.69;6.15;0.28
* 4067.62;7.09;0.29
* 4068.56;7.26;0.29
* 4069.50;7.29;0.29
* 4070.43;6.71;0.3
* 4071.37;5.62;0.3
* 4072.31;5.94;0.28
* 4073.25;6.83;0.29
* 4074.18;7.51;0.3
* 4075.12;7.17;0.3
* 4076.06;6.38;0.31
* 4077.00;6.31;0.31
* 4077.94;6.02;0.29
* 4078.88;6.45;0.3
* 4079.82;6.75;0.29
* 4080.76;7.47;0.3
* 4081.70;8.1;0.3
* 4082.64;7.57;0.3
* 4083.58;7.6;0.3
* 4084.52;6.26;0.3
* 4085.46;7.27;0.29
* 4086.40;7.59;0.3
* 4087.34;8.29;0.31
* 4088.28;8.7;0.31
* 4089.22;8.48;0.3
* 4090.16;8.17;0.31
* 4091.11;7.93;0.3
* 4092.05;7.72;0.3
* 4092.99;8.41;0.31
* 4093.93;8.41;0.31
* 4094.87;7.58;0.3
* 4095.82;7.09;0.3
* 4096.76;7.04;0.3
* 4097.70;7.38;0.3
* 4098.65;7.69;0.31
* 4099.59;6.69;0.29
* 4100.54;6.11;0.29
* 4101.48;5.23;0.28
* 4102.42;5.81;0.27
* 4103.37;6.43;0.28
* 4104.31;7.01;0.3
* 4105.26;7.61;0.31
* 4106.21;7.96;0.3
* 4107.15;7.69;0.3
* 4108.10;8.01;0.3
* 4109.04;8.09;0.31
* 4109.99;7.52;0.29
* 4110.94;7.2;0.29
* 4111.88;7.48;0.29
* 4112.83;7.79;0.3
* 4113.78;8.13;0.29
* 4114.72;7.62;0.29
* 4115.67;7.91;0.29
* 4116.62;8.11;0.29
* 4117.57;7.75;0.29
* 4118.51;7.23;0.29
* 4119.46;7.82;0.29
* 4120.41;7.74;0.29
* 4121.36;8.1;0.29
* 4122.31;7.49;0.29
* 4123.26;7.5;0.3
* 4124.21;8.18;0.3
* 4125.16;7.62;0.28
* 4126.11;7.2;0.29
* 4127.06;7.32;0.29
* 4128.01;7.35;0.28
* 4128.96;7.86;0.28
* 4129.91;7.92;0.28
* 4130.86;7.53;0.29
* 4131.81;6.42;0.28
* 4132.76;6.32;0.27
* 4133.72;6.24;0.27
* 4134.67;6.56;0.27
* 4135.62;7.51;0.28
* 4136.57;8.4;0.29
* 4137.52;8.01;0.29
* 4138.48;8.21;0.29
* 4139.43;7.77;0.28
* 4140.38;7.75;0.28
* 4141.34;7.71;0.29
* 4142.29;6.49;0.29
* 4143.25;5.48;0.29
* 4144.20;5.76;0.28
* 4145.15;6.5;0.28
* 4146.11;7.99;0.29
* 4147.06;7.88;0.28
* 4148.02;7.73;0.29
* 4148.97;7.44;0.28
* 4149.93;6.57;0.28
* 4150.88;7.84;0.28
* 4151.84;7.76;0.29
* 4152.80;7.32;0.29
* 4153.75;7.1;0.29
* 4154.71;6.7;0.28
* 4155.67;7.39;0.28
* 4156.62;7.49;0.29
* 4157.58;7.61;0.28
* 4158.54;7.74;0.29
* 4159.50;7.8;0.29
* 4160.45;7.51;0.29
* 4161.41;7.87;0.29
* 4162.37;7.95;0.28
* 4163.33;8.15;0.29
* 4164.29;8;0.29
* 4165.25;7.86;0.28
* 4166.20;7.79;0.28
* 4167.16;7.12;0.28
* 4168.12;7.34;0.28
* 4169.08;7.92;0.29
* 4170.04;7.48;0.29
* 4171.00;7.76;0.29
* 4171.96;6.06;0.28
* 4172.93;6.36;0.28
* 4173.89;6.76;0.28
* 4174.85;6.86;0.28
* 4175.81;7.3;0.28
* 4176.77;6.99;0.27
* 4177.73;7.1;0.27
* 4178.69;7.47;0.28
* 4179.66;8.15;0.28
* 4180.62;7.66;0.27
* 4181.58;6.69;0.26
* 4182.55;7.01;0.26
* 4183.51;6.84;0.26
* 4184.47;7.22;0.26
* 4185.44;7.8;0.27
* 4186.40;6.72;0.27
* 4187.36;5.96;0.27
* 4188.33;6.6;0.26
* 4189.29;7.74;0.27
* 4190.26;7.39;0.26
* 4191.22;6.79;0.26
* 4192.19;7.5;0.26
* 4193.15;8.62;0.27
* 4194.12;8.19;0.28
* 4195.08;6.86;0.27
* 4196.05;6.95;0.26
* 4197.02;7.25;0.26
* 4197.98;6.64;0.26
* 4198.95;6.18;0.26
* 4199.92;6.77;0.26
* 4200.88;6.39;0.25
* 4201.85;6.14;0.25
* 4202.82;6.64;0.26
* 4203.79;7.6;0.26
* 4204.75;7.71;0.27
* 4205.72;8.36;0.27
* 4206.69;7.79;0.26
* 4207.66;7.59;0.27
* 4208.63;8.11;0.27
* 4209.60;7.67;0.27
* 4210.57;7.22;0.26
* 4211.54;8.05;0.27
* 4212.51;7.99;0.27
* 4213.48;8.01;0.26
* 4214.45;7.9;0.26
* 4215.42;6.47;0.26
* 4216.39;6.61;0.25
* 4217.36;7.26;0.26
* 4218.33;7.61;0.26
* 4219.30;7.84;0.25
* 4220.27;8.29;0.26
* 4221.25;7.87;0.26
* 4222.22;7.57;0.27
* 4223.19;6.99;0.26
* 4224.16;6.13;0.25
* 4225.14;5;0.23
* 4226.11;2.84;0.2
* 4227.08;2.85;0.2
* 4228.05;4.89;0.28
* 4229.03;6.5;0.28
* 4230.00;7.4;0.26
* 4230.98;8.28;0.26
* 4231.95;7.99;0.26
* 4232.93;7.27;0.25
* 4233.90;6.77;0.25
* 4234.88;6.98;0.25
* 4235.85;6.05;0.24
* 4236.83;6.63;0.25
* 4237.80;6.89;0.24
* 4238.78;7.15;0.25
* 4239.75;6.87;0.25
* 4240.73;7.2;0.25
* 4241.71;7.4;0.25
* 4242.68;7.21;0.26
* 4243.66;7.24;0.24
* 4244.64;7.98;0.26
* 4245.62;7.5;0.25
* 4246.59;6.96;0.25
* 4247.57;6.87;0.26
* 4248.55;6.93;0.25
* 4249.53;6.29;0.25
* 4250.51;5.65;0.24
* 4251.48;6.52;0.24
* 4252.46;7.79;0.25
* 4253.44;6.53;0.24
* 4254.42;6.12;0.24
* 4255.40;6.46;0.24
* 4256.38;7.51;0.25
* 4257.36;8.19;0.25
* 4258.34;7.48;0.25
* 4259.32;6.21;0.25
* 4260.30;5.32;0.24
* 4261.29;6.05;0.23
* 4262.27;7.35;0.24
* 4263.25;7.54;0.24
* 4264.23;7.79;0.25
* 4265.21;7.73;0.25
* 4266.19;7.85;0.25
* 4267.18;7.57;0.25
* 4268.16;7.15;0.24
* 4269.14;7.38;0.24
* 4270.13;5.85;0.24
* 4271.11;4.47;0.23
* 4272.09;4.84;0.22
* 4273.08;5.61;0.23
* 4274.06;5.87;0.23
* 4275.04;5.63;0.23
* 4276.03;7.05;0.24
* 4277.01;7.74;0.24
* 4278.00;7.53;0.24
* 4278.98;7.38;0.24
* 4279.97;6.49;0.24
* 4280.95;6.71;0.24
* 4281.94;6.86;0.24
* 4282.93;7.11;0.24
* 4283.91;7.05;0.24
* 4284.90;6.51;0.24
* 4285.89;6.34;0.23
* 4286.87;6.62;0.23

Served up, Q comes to -0.06 mag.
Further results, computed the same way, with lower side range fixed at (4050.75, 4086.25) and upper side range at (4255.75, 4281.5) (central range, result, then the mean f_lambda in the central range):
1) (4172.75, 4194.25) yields -0.066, 7.2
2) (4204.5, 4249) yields -0.043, 7.05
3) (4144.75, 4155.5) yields -0.088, 7.35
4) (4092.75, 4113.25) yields -0.076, 7.27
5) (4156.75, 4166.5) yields -0.155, 7.82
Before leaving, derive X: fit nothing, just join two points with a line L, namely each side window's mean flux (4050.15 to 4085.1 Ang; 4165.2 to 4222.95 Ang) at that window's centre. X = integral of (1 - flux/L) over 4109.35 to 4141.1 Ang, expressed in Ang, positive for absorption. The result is -2.5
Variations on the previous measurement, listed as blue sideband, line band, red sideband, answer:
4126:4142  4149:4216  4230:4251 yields -0.8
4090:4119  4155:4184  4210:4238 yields -1.2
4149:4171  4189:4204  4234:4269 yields 0.5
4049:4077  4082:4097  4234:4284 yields -2.3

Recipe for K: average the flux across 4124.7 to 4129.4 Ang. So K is 7.47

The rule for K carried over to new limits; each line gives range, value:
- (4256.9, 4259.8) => 7.29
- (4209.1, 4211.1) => 7.46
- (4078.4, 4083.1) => 7.26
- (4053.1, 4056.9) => 7.16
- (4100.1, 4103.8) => 5.89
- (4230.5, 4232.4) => 8.16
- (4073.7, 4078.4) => 6.68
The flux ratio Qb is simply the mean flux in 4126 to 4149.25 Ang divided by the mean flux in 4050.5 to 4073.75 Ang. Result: 1.1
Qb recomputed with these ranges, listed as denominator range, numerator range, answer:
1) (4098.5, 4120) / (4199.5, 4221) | 1.02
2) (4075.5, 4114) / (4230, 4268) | 0.96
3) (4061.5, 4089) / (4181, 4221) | 1.07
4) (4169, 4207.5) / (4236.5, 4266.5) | 0.98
